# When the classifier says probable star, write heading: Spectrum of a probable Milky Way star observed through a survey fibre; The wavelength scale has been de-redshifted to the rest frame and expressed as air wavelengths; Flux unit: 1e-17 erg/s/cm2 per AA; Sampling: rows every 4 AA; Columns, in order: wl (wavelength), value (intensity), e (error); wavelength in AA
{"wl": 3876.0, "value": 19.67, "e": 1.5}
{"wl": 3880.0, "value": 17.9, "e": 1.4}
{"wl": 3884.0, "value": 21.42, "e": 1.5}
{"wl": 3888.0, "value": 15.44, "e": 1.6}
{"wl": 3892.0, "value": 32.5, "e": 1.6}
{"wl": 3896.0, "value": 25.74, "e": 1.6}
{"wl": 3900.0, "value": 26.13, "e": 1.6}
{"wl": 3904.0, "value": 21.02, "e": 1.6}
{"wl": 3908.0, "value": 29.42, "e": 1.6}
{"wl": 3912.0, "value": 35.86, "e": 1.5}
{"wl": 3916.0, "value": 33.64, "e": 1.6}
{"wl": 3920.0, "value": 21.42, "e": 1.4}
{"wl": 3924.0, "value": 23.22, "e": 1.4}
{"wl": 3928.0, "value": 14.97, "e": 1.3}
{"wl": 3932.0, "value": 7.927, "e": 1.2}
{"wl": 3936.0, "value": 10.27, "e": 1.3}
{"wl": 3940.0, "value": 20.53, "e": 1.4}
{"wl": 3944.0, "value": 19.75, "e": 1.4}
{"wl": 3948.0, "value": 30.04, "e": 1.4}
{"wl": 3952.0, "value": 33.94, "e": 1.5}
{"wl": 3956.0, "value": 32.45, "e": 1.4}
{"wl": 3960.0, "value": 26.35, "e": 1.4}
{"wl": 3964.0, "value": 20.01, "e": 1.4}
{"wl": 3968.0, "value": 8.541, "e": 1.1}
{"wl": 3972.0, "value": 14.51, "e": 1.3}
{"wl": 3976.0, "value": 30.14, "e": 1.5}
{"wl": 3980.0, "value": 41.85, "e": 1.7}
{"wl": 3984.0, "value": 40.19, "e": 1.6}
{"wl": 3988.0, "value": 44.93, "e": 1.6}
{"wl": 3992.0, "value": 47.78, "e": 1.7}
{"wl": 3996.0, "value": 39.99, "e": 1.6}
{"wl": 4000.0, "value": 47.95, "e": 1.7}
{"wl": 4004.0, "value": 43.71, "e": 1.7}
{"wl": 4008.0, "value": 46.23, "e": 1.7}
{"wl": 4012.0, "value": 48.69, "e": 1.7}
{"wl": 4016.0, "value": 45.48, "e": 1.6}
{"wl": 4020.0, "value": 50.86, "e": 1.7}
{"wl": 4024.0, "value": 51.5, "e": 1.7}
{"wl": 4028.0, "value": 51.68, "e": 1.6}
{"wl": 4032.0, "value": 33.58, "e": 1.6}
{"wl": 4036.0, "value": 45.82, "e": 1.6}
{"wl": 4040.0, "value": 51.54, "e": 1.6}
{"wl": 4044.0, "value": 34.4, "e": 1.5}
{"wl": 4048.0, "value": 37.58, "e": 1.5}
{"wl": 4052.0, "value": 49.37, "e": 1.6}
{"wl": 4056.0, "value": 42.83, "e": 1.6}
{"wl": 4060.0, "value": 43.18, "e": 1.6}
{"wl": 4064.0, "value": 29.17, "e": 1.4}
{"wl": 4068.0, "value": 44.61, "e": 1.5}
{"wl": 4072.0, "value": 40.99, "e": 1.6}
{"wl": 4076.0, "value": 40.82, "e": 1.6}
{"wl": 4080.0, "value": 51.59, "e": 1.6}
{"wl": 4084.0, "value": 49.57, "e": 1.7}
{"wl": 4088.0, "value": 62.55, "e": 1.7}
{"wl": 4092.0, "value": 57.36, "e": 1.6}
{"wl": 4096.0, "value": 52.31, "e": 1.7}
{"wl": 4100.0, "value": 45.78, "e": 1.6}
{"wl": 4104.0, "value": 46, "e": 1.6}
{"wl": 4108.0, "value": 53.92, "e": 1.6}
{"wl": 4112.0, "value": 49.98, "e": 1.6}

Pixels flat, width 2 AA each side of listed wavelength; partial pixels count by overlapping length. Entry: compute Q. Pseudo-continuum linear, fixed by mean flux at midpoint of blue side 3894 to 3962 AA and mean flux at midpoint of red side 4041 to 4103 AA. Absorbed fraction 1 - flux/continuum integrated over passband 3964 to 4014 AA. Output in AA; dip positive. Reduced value -5.0 AA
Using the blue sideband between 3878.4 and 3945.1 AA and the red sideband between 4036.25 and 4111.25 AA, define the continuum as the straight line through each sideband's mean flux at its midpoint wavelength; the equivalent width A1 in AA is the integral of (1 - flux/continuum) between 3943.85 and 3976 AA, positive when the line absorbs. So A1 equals 5.8 AA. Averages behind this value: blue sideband 22.2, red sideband 46.4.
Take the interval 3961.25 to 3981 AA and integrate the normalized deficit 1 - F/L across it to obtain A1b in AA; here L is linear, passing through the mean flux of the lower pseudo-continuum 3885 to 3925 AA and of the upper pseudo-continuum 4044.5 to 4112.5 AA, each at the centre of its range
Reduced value 7.0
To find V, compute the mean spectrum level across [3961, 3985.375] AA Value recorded 25.5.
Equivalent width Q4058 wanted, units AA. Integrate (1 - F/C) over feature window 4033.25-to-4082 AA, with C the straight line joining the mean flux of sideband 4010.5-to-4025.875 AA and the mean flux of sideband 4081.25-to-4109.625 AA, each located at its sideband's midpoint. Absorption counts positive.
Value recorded 8.0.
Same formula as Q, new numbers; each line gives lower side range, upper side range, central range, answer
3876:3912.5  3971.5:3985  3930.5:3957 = 6.87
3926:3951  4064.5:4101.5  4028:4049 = -1.42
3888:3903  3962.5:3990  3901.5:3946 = 8.52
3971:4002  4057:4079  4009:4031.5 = -4.94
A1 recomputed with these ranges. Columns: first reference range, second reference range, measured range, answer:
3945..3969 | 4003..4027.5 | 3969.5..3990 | 0.79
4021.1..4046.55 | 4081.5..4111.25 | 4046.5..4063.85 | 2.00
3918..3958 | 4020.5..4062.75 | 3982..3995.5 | -4.65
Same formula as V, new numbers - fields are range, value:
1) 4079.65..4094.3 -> 55.6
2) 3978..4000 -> 43.4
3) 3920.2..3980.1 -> 21.7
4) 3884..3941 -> 22.7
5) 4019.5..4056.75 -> 44.7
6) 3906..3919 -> 32.1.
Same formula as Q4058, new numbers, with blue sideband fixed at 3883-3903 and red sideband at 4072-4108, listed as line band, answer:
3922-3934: 5.6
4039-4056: 0.8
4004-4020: -2.8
